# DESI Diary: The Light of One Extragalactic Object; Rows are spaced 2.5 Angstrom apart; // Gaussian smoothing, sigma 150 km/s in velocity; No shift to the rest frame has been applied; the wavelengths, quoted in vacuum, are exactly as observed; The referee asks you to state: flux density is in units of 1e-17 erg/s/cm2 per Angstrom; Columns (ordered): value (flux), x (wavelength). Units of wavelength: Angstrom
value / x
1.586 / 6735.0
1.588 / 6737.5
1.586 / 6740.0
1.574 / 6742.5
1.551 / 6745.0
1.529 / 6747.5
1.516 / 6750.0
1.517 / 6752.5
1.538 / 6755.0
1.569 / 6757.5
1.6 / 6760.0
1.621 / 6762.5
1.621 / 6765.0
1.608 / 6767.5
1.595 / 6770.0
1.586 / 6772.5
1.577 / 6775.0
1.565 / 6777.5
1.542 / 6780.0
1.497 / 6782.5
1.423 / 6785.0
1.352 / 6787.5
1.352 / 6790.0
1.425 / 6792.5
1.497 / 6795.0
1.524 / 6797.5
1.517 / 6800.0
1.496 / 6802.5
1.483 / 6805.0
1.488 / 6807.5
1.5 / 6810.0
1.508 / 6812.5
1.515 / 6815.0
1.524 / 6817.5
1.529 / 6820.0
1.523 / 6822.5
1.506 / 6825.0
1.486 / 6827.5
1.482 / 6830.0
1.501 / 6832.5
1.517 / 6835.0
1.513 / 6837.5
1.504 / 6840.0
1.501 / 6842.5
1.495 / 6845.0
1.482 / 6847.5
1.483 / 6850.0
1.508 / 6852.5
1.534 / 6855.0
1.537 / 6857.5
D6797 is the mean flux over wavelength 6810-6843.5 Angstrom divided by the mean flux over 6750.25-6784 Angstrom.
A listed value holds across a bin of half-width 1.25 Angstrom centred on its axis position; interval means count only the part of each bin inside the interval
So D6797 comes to 0.96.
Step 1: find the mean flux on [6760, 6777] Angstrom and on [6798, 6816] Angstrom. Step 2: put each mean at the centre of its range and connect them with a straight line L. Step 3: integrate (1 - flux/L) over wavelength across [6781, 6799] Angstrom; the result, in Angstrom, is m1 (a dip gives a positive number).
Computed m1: 1.2 Angstrom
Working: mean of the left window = 1.6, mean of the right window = 1.5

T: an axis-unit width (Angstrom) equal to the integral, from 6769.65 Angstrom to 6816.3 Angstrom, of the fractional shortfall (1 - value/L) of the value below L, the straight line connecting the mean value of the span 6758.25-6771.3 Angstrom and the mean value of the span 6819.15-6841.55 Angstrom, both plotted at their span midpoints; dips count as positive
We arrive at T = 2.1 Angstrom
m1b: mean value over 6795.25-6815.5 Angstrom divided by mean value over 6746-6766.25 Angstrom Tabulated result 0.96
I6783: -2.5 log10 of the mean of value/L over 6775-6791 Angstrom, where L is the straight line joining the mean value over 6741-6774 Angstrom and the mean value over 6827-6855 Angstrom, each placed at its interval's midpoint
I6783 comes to 0.06 mag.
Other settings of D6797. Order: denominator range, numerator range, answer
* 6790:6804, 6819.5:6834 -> 1.02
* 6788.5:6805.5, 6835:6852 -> 1.02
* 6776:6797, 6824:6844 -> 1.03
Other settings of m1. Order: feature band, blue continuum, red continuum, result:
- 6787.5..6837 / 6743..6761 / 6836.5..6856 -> 0.9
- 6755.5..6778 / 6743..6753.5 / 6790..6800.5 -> -1.3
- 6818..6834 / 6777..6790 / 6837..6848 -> -0.2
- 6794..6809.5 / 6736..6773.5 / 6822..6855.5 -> 0.3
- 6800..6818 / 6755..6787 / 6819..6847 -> 0.3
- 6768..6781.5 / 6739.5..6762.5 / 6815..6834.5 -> -0.3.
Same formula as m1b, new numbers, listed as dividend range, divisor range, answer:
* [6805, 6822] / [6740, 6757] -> 0.98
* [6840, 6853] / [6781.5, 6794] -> 1.06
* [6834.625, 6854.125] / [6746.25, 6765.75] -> 0.96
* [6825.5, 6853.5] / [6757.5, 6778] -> 0.94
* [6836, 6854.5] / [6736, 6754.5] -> 0.97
